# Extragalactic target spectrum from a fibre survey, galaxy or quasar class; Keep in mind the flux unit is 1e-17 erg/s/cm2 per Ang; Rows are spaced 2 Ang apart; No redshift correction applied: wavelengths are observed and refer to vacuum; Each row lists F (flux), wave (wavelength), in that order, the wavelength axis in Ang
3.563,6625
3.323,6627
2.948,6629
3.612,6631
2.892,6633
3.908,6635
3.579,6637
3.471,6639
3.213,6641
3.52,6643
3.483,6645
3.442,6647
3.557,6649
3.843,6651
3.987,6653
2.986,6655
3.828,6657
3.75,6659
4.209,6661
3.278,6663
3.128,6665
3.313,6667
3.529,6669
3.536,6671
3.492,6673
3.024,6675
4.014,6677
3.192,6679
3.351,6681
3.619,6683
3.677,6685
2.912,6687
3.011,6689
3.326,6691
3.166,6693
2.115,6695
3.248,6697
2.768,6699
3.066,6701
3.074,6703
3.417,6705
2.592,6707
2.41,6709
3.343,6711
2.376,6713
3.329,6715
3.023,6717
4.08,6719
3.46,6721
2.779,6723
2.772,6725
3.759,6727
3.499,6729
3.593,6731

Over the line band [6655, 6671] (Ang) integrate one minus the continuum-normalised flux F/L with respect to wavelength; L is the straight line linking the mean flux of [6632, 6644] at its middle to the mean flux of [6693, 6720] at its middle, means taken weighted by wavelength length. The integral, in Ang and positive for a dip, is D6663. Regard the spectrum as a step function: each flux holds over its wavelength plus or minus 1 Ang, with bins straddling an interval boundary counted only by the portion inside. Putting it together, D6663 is -1.3 Ang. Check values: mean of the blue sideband 3.43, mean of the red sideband 2.99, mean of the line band 3.54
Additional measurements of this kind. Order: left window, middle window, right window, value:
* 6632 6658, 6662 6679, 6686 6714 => -0.9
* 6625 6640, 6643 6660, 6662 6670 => -1.3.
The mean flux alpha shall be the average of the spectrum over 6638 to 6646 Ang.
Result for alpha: 3.42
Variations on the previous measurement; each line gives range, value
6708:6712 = 2.88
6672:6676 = 3.26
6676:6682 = 3.52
